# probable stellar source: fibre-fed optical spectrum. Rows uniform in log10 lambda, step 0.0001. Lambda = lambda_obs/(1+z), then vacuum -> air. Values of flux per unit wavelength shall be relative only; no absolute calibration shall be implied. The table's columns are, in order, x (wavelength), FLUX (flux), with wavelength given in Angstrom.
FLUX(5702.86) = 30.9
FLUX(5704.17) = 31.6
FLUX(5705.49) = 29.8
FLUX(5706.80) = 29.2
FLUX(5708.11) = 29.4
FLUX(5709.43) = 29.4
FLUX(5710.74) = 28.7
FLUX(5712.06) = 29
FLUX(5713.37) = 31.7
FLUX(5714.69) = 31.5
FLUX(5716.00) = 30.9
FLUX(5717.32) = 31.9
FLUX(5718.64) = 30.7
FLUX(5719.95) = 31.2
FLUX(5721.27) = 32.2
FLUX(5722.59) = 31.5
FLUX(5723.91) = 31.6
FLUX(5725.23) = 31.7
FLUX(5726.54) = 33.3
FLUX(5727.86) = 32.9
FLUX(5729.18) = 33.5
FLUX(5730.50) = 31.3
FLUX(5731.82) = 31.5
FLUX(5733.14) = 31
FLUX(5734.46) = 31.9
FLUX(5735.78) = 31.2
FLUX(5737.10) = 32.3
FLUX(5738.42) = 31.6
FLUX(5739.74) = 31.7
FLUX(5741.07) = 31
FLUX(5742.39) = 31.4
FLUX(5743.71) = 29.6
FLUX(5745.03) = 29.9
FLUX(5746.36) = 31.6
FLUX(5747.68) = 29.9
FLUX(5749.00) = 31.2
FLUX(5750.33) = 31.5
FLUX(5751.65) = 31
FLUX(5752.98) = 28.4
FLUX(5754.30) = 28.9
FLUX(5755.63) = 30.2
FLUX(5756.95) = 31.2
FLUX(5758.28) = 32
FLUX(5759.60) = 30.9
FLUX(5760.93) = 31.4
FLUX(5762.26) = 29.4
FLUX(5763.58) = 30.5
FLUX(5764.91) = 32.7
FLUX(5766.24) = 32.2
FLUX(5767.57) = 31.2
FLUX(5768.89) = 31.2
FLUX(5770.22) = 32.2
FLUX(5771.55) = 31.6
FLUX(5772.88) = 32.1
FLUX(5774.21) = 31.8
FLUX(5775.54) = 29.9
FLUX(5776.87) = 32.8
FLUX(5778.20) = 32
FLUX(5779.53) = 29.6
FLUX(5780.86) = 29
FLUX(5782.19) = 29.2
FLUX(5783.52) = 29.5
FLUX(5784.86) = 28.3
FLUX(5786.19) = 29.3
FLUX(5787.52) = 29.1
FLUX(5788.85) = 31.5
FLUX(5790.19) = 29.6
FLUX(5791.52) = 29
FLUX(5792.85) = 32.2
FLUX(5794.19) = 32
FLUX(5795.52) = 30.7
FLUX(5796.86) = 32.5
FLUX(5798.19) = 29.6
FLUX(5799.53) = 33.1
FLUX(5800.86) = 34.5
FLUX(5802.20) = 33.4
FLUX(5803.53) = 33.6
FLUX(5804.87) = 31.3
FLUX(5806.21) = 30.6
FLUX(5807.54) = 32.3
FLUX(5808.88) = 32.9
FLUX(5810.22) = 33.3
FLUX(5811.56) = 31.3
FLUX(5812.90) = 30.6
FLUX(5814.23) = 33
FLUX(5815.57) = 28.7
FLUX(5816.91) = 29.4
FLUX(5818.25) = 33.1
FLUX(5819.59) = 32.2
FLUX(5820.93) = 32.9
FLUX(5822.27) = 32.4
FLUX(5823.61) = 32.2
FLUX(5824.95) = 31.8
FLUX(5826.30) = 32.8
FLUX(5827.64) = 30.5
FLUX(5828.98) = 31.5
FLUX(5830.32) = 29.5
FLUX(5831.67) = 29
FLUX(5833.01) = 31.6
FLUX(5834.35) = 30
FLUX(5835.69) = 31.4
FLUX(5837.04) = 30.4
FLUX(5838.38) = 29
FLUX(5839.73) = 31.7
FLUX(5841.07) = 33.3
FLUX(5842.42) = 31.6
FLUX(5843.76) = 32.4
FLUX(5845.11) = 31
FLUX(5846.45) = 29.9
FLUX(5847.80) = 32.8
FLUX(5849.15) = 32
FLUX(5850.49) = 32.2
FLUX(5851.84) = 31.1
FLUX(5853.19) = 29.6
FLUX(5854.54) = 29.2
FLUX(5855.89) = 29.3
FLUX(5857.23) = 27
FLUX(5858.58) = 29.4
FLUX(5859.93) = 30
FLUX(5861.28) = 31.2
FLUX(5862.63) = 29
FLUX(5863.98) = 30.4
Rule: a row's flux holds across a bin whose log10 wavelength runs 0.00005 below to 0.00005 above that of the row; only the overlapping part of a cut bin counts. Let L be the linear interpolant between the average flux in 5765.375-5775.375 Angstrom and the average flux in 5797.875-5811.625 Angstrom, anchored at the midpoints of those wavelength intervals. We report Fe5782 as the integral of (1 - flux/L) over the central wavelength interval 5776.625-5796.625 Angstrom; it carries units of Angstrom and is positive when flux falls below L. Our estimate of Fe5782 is 1.1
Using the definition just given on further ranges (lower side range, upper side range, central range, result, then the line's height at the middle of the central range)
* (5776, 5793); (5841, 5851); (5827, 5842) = 0.4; 31.5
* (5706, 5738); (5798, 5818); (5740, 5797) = 1.6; 31.6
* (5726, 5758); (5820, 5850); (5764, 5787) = 0.3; 31.2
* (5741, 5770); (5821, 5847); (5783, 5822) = -0.4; 31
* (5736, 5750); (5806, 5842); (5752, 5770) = 0.2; 31.1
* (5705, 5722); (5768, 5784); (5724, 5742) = -0.8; 30.6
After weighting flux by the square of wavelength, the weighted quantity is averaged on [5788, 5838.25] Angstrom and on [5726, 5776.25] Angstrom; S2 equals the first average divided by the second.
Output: 1.03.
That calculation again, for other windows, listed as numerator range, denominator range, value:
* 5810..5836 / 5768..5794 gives 1.04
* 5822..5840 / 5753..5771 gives 1.02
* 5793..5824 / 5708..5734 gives 1.05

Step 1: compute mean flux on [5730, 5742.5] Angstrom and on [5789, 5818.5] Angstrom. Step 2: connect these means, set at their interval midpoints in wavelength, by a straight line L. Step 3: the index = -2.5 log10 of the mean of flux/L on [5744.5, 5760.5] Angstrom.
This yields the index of 0.03 mag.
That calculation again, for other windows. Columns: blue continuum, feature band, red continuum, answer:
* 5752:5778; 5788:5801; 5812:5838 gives -0.01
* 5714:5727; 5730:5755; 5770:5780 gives 0.02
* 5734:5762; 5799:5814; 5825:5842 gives -0.05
